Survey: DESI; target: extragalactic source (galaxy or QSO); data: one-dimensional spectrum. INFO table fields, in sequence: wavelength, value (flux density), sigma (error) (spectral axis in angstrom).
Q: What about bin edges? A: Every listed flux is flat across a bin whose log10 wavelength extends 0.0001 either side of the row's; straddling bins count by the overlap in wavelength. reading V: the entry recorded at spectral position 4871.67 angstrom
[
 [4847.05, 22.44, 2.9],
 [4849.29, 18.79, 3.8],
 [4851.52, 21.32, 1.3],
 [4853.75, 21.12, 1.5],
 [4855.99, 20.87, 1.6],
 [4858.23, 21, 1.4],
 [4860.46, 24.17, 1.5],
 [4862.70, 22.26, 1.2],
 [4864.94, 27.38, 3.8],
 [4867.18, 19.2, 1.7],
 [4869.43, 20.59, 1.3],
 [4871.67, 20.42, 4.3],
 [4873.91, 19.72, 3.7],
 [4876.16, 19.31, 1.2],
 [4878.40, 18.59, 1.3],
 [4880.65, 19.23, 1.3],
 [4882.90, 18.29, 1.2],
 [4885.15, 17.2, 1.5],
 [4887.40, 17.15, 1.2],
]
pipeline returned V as 20.42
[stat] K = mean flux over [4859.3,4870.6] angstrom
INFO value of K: 22.7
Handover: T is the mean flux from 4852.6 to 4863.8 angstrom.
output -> 21.9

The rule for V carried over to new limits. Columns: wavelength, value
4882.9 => 18.29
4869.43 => 20.59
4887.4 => 17.15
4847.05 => 22.44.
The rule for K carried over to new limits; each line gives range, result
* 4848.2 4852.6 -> 20.1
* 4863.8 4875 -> 21.5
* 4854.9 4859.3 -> 20.9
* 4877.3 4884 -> 18.7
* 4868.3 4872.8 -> 20.5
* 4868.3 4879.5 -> 19.7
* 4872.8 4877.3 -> 19.5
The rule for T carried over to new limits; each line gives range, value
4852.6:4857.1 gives 21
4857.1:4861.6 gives 22.6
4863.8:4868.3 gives 23.3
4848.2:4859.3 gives 20.6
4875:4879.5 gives 19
